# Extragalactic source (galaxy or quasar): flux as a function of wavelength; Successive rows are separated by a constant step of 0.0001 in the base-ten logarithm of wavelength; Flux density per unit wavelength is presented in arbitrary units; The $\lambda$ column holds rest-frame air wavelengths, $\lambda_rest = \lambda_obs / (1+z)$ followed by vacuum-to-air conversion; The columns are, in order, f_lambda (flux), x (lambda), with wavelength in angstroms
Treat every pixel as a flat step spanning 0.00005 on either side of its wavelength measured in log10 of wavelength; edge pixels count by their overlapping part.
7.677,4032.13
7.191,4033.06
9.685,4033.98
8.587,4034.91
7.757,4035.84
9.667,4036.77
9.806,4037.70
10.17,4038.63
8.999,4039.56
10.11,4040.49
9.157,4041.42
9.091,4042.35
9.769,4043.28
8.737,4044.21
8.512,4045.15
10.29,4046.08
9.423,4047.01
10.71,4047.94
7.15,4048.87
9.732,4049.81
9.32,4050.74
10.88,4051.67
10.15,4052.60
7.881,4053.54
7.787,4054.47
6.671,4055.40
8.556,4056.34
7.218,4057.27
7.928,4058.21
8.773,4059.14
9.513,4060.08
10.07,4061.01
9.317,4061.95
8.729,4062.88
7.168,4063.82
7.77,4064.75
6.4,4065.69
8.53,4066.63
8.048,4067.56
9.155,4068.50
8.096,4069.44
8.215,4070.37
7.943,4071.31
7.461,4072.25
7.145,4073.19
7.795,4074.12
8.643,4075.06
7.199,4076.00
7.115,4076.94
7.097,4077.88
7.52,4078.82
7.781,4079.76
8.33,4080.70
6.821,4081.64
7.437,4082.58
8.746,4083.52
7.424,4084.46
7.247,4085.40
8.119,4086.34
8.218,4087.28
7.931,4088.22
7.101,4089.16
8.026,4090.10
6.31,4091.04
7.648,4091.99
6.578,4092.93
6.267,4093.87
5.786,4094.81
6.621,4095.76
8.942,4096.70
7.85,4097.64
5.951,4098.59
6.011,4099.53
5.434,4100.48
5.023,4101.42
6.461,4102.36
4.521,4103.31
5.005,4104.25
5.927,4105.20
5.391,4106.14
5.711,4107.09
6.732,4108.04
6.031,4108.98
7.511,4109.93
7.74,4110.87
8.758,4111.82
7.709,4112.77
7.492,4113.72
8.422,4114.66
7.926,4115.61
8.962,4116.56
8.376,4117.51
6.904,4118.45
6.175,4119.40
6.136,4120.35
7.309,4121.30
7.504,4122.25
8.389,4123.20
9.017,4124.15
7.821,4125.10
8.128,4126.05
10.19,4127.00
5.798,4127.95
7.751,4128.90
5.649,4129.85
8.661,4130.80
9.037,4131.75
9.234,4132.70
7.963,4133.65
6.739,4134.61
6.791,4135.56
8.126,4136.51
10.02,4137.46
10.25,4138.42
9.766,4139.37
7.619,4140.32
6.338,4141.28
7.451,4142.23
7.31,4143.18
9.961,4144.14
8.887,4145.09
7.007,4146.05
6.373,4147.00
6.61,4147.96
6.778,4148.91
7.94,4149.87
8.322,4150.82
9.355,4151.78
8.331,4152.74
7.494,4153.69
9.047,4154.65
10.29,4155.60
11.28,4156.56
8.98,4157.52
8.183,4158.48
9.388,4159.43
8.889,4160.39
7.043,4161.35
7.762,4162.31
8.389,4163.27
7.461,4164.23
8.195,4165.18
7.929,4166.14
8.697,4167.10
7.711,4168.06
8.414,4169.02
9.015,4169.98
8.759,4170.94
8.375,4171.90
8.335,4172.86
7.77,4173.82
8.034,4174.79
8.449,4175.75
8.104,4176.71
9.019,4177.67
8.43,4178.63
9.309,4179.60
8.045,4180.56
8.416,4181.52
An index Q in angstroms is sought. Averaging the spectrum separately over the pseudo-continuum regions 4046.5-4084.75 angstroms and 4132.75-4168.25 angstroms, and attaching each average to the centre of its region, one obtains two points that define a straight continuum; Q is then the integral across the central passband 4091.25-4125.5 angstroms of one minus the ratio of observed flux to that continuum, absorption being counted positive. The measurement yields 5.4 angstroms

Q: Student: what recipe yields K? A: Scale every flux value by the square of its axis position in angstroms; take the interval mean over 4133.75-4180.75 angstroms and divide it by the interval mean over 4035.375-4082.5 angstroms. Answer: 1.02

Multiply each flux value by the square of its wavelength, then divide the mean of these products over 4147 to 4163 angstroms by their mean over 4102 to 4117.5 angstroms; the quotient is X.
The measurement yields 1.24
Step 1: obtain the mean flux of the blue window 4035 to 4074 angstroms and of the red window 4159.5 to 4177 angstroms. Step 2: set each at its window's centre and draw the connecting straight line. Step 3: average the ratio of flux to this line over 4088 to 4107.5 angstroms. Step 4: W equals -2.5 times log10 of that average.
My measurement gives 0.31 mag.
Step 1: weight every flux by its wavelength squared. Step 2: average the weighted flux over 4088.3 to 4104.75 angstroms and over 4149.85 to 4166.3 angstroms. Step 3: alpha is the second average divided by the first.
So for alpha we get 1.4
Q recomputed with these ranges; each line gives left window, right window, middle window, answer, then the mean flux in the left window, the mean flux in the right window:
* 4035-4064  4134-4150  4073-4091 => 2.0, 9.01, 7.88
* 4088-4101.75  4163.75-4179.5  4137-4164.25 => -1.7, 6.76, 8.32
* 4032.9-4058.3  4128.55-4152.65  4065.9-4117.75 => 7.6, 9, 8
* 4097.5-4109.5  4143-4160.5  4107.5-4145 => -4.7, 5.8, 8.45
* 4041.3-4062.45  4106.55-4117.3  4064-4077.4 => 1.1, 8.98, 7.55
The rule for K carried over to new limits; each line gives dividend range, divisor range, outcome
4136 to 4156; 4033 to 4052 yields 0.93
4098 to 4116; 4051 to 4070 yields 0.79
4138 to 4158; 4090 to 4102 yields 1.30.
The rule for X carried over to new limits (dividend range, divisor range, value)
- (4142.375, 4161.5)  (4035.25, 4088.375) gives 1.04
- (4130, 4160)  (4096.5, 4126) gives 1.21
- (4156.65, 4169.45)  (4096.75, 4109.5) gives 1.44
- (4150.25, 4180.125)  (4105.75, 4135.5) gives 1.15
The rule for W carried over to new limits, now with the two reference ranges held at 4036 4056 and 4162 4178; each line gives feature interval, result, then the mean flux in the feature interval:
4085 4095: 0.22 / 7.25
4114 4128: 0.10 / 7.86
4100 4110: 0.46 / 5.72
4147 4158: -0.01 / 8.49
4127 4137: 0.11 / 7.71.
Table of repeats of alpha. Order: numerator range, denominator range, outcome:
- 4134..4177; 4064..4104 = 1.17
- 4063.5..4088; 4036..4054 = 0.84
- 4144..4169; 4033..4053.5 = 0.94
